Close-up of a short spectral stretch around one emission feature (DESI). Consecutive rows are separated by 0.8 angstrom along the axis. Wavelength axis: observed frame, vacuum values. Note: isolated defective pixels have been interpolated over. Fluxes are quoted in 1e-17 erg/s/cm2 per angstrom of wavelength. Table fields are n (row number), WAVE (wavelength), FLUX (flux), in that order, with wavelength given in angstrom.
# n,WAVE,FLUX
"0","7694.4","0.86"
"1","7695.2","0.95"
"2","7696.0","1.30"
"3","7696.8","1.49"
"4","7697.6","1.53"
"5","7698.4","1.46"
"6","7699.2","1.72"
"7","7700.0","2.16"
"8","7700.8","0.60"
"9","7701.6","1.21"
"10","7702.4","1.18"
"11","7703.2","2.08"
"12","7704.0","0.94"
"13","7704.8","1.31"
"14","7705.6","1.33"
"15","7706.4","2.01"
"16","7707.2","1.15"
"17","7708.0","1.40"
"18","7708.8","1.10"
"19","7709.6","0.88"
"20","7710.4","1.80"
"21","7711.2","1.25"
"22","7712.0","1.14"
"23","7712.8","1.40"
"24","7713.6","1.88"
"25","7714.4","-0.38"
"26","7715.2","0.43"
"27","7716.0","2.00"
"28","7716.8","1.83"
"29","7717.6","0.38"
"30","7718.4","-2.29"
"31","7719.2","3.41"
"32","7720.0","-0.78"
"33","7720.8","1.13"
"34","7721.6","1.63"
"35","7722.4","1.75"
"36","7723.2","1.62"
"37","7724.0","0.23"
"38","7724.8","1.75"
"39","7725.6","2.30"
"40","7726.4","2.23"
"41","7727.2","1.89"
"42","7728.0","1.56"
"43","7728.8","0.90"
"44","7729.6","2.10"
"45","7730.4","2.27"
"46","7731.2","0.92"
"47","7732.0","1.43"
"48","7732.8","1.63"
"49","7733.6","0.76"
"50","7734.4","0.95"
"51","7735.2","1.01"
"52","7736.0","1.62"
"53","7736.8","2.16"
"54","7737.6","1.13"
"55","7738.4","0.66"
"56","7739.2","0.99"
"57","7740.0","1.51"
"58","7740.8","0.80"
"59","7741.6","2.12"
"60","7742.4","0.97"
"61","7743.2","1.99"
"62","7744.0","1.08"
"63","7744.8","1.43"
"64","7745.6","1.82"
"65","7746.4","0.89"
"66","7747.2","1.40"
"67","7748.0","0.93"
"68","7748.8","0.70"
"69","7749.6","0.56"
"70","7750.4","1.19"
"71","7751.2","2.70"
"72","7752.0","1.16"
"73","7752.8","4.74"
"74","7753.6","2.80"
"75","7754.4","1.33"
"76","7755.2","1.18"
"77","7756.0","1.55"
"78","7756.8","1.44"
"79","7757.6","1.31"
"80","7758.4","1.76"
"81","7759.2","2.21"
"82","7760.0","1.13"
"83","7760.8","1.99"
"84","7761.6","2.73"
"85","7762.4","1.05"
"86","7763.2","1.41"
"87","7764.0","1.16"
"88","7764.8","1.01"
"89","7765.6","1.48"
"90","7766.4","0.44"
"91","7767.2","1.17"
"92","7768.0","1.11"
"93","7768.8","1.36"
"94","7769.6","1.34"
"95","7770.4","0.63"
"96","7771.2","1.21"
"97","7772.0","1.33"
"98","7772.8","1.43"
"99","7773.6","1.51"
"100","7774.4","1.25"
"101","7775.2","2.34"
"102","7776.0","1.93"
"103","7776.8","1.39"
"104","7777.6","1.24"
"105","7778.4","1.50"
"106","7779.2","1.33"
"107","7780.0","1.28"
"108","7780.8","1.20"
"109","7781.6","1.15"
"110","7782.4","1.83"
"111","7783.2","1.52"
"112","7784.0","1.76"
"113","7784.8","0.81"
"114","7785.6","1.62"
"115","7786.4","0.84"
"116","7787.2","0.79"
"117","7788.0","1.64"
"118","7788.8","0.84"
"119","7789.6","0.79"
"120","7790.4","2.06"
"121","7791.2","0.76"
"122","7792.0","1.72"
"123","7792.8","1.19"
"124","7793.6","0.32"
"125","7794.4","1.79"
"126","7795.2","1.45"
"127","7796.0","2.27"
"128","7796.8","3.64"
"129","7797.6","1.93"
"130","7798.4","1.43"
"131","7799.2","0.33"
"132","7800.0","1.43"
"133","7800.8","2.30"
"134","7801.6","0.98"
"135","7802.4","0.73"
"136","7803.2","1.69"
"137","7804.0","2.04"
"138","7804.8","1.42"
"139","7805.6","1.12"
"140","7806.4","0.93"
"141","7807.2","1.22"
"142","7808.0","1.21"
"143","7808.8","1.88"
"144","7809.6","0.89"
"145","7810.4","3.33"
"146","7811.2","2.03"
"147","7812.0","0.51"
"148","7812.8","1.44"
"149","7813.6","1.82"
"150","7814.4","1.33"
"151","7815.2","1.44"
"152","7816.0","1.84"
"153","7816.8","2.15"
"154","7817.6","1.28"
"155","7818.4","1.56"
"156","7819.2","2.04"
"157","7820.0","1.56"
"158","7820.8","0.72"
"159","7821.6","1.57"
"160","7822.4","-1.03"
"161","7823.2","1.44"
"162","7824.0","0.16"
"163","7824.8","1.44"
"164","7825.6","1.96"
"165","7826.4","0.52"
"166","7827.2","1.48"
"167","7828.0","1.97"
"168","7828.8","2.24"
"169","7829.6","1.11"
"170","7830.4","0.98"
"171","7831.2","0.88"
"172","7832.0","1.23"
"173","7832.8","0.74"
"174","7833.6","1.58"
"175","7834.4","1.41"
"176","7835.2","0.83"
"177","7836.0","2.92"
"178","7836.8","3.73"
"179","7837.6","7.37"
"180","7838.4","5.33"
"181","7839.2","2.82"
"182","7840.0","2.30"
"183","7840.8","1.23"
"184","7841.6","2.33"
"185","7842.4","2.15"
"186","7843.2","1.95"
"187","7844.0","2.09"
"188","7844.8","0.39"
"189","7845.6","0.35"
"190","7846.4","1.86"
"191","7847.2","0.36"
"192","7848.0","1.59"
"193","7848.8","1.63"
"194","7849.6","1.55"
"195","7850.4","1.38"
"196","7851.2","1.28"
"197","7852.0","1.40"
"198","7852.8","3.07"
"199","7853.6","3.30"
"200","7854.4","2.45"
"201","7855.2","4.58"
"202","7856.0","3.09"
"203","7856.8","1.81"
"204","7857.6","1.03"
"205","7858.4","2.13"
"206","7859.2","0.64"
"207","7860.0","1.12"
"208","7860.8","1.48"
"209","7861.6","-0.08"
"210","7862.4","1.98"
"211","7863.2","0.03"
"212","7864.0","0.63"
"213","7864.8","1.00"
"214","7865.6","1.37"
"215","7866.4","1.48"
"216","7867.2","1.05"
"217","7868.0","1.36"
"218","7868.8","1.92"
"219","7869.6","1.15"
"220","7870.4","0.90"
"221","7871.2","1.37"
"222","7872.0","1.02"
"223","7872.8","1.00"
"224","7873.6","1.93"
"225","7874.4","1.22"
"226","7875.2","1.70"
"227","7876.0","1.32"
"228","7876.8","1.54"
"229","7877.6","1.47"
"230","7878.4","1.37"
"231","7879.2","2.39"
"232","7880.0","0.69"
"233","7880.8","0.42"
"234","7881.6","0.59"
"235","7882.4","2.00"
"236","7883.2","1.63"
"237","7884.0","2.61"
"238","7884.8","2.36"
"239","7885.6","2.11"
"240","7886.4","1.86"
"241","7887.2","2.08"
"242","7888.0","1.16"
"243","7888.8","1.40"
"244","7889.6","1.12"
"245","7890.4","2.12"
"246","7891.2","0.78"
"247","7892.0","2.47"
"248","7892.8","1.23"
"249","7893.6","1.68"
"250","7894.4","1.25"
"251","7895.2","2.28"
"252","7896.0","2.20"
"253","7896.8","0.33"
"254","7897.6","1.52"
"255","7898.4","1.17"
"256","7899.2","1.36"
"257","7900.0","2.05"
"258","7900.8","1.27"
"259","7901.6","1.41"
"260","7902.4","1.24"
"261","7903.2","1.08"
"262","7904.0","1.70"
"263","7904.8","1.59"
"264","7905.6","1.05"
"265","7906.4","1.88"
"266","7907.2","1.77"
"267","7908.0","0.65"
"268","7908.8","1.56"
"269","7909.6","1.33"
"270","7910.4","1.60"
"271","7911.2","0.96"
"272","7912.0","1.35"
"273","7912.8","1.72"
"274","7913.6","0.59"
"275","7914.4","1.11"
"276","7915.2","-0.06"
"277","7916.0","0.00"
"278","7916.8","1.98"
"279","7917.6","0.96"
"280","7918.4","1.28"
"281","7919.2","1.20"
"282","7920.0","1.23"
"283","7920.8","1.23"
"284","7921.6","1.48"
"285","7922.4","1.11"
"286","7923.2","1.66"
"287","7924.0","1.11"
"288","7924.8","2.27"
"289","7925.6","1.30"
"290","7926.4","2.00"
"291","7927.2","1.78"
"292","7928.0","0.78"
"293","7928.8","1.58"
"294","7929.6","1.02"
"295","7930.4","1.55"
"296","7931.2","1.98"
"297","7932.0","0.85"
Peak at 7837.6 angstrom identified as [S II] 6716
